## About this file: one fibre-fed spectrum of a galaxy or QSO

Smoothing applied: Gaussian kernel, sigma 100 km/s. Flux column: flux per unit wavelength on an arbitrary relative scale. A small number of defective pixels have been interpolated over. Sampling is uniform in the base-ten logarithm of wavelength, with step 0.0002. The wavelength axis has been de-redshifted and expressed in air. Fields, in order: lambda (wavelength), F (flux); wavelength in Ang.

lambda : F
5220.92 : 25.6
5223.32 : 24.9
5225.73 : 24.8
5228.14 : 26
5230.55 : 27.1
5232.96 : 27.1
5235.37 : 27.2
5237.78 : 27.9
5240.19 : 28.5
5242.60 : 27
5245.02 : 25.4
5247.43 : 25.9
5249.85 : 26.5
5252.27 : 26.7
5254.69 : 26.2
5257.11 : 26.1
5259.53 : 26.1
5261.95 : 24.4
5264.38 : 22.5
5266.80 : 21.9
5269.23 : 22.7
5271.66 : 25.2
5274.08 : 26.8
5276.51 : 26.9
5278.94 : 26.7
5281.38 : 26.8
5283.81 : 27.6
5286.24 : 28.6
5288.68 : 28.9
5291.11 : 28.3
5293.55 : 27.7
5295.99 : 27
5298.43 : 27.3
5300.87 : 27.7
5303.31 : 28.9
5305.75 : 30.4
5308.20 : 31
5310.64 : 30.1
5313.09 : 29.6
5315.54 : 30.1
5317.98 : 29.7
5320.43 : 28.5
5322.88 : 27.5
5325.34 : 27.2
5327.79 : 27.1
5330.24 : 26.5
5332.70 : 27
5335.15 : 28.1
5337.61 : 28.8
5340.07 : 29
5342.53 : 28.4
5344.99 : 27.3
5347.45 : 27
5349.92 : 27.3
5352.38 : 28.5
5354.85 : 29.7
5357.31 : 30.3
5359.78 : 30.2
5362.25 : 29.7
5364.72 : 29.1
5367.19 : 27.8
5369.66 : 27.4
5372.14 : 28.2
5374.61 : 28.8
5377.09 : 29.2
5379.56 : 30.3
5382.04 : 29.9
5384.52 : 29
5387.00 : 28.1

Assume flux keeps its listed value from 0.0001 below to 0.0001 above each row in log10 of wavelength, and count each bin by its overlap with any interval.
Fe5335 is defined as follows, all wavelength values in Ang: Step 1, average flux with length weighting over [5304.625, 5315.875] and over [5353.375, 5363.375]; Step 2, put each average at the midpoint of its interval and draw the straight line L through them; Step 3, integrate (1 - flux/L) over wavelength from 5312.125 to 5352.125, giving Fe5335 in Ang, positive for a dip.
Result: 2.7 Ang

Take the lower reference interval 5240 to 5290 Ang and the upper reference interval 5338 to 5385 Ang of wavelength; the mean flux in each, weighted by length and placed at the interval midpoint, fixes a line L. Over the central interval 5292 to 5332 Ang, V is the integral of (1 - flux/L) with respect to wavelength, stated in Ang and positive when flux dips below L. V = -1.65 Ang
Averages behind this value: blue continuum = 26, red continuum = 28.8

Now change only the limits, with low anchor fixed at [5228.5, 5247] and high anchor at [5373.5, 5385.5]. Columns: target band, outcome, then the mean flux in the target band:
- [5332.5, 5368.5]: 0.5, 28.6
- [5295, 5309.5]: -0.3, 28.8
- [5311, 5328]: -0.1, 28.7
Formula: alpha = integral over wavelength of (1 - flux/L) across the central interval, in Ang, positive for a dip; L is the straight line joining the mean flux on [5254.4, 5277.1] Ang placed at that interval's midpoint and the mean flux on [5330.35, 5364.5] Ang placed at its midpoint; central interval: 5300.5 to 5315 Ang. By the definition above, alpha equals -1.7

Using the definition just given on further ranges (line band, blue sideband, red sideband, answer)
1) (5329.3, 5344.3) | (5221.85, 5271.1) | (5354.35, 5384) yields 0.2 Ang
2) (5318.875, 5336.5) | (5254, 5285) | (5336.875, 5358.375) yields 0.1 Ang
